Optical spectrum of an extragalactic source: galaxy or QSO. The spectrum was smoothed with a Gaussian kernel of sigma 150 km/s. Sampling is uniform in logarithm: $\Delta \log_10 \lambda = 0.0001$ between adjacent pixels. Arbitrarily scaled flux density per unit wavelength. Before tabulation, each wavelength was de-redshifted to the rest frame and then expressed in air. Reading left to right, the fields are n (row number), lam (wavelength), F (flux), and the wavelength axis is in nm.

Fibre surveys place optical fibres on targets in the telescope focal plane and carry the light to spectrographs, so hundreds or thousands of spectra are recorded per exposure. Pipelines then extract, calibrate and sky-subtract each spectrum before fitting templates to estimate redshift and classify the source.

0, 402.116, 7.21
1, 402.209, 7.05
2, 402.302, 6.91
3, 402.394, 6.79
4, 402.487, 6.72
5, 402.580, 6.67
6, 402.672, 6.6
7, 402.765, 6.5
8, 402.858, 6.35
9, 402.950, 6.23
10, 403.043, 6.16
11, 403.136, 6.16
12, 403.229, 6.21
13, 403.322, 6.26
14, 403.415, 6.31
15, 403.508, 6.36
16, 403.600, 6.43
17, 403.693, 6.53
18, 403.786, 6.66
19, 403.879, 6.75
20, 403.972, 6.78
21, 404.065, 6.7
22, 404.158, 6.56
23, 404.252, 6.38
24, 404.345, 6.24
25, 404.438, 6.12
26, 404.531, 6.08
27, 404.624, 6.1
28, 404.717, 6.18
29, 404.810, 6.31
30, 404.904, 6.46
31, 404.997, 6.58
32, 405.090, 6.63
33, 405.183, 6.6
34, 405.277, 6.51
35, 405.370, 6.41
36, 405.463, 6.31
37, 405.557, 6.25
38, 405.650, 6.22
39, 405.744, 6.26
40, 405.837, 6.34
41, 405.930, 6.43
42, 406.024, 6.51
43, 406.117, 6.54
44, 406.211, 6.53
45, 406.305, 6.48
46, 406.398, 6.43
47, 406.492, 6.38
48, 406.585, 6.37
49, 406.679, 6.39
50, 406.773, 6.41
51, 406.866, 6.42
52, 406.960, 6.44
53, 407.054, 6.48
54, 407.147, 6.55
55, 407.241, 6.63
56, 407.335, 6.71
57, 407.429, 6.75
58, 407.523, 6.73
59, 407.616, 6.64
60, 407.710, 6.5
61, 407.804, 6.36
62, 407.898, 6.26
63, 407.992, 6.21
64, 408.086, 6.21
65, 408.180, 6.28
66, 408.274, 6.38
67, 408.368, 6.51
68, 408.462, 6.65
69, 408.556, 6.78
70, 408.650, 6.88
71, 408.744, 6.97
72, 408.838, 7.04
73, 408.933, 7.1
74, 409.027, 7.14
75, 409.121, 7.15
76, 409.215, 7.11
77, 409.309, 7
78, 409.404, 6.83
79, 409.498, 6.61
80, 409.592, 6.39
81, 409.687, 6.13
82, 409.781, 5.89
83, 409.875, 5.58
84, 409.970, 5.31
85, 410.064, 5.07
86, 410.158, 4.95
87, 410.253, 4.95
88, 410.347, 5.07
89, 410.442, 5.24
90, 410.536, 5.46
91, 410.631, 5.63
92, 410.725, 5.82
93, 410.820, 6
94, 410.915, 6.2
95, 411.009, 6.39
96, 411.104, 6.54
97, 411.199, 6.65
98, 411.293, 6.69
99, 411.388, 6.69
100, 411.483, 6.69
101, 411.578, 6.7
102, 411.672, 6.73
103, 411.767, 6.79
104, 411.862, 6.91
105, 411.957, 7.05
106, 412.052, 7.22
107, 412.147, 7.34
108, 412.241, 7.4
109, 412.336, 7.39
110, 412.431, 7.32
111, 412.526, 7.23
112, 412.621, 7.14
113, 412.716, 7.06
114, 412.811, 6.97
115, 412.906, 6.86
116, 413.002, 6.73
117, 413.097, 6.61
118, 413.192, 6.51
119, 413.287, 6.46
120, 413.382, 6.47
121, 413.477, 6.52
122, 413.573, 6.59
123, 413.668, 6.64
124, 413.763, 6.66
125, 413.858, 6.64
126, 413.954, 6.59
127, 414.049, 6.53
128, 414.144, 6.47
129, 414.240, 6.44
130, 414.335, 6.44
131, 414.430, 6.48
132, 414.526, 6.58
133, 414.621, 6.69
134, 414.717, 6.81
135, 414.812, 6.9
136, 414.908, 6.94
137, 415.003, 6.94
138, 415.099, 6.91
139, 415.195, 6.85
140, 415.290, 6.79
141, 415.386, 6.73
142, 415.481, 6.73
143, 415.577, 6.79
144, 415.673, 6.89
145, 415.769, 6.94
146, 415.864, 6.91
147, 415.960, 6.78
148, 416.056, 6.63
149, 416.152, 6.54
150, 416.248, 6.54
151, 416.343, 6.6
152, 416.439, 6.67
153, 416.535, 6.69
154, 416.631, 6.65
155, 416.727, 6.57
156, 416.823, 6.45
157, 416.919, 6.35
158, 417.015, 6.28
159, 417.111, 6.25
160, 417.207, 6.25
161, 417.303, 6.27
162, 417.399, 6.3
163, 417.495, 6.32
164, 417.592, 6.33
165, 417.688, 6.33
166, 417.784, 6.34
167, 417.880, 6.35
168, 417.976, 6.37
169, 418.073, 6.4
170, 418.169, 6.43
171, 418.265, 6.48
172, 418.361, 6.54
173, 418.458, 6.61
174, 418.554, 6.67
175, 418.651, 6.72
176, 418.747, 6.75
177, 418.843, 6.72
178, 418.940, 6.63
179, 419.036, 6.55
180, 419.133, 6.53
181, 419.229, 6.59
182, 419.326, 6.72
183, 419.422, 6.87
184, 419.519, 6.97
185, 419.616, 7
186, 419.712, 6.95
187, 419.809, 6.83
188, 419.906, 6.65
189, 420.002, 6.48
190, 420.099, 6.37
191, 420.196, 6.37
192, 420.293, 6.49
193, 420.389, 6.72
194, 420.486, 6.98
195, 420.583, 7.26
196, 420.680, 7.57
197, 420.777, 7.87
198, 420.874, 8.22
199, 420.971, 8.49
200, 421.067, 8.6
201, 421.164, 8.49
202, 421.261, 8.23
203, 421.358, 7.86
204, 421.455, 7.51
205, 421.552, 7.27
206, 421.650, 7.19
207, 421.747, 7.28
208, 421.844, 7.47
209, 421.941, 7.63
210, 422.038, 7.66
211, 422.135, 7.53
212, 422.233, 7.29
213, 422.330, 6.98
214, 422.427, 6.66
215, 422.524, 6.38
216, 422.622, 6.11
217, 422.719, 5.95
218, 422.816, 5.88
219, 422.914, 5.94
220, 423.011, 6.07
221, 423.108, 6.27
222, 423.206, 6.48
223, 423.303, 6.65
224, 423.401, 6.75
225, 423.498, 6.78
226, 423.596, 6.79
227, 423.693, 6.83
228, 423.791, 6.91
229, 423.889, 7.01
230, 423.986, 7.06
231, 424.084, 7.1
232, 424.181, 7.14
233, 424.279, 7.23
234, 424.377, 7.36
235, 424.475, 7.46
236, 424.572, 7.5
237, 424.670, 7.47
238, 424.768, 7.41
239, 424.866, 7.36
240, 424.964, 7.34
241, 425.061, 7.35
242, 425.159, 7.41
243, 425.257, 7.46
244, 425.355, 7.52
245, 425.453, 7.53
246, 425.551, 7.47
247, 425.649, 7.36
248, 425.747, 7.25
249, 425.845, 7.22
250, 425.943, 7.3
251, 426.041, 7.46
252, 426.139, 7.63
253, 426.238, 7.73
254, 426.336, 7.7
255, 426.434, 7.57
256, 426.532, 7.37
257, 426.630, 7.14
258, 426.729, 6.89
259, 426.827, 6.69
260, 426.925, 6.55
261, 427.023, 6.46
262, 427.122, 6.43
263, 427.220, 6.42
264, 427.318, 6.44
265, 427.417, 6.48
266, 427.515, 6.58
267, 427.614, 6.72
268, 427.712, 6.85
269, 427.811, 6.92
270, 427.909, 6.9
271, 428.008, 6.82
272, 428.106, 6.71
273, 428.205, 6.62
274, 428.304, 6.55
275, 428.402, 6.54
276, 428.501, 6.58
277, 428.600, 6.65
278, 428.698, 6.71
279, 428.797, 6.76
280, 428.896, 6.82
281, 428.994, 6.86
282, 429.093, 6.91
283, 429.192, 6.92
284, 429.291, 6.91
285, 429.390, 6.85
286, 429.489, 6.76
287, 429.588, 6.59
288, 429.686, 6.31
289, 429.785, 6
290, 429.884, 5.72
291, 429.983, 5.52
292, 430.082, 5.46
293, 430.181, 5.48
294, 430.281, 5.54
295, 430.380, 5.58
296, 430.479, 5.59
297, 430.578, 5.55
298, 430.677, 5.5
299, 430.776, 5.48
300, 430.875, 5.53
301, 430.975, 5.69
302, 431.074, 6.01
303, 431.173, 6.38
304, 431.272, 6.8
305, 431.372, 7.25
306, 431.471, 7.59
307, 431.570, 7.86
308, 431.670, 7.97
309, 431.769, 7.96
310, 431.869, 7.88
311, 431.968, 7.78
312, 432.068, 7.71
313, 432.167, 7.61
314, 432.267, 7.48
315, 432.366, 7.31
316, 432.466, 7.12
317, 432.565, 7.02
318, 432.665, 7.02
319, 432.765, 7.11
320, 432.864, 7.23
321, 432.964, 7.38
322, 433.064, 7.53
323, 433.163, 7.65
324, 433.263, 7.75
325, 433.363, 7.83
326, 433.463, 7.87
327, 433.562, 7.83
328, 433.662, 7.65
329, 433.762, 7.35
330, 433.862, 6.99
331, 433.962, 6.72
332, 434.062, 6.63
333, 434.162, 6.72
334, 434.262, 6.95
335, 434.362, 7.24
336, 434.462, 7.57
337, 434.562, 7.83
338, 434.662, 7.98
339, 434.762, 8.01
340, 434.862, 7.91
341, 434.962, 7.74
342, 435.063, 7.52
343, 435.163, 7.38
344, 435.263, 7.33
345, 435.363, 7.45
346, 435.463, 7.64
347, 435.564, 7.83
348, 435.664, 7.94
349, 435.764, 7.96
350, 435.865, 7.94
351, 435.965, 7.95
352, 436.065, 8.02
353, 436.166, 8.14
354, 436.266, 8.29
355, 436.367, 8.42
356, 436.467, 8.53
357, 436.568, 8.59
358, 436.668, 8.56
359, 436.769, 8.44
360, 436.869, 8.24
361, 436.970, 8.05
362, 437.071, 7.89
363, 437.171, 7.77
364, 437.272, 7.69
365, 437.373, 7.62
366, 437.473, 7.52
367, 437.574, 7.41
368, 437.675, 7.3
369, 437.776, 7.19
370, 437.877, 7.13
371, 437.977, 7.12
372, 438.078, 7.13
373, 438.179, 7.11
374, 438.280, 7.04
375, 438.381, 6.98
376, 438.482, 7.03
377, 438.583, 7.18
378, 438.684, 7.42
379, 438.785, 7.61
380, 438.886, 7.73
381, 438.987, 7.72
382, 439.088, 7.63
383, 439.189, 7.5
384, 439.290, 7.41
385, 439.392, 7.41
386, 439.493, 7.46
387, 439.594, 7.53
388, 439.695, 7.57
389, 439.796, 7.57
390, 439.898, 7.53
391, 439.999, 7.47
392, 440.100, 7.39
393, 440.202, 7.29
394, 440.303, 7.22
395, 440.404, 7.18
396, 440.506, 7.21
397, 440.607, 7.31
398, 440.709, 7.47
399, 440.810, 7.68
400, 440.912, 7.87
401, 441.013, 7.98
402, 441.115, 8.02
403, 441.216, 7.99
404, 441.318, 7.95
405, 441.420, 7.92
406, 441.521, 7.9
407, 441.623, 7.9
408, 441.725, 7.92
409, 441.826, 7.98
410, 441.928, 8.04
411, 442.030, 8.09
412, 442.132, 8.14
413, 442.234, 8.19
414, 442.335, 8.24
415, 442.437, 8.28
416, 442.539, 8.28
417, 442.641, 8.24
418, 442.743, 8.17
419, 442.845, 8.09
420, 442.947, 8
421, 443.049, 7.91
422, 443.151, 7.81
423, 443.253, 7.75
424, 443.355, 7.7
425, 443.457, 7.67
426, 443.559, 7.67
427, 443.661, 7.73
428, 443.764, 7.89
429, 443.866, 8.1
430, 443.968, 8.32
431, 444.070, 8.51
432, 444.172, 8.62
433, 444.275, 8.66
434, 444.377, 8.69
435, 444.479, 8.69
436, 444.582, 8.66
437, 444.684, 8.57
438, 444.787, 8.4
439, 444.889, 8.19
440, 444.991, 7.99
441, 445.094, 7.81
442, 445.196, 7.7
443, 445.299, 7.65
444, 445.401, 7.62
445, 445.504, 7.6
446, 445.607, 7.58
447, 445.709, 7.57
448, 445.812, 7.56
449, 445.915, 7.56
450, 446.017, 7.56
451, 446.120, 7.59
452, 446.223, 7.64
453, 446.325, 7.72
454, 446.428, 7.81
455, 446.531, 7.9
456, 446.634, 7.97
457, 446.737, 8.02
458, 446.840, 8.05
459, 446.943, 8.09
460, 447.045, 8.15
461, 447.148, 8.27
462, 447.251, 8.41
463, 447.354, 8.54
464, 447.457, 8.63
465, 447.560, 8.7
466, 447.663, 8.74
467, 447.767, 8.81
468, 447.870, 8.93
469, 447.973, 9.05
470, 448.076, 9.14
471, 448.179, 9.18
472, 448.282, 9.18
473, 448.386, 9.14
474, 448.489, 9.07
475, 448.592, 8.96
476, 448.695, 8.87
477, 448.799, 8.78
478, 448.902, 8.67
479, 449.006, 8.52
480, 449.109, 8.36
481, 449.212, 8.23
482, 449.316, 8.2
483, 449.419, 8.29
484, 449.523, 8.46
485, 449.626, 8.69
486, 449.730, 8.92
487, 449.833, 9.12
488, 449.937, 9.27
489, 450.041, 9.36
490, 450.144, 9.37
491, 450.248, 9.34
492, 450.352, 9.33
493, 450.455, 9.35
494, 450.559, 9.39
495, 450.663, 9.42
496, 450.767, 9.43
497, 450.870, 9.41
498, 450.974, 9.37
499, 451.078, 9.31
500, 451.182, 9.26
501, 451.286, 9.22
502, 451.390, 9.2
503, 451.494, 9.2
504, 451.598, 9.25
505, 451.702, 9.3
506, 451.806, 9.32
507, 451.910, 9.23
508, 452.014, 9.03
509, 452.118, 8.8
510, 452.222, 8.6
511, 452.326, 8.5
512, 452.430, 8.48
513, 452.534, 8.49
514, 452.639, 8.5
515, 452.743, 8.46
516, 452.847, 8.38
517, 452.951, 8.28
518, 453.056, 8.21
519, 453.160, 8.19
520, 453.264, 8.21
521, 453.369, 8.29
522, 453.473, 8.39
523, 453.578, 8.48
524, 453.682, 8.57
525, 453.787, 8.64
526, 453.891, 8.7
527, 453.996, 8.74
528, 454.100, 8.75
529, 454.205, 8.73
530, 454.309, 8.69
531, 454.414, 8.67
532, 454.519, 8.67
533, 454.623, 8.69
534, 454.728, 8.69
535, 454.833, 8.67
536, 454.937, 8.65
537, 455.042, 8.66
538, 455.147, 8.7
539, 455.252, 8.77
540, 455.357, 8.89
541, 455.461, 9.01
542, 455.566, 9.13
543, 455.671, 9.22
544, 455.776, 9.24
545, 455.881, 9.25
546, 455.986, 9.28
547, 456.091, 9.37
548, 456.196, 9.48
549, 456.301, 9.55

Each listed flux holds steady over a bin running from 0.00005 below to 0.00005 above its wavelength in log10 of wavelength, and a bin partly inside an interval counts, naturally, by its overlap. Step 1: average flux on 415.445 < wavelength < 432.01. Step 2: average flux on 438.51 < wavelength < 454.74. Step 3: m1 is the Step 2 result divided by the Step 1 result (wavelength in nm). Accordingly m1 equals 1.2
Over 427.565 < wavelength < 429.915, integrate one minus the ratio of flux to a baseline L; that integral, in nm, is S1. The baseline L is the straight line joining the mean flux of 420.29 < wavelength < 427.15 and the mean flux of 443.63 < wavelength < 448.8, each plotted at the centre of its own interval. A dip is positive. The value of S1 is 0.24 nm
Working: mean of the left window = 7.19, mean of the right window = 8.28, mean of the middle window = 6.67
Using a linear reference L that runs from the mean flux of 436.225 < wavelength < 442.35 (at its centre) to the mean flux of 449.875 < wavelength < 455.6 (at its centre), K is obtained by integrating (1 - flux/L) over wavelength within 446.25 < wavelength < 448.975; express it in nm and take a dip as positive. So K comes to -0.05 nm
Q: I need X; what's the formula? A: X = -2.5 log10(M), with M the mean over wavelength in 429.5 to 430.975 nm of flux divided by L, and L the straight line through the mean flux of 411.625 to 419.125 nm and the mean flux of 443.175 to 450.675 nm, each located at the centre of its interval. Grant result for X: 0.29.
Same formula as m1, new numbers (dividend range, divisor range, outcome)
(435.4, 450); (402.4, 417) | 1.23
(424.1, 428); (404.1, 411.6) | 1.13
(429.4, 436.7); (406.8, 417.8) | 1.10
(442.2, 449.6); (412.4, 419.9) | 1.24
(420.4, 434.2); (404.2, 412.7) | 1.08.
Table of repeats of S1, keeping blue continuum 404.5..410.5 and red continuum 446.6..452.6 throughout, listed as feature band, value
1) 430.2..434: 0.41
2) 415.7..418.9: 0.20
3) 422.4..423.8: 0.17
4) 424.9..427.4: 0.10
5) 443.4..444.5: 0.04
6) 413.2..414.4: 0.04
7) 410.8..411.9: 0.00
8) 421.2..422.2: -0.05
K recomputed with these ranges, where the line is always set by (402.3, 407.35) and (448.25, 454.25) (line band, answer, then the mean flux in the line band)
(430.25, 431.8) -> 0.28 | 6.39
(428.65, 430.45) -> 0.33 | 6.31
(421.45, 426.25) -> 0.22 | 7.08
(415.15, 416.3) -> 0.04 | 6.76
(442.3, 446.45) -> 0.24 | 7.99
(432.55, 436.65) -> 0.18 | 7.63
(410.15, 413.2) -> 0.12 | 6.53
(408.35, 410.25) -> 0.07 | 6.42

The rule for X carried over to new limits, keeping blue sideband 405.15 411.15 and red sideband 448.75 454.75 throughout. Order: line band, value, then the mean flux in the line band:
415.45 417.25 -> 0.031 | 6.6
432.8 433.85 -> 0.026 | 7.58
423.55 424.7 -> 0.014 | 7.15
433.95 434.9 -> 0.065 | 7.38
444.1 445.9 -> 0.046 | 8.08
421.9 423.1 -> 0.077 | 6.66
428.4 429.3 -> 0.113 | 6.77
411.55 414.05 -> -0.043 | 6.86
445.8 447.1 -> 0.091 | 7.83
